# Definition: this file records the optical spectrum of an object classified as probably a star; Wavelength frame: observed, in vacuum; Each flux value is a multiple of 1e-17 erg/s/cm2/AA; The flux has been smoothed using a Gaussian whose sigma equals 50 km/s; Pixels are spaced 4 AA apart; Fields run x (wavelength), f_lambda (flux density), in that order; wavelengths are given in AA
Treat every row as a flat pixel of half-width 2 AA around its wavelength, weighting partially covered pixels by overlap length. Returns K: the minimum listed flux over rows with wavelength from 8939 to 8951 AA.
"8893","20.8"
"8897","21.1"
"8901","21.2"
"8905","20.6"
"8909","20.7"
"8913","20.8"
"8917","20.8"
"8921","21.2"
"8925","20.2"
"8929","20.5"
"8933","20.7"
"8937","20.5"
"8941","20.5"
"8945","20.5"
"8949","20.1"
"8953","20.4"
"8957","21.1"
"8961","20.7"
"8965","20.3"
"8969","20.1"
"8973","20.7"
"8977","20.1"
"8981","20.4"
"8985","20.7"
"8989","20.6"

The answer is 20.1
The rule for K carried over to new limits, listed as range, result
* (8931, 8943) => 20.5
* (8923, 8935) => 20.2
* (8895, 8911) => 20.6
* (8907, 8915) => 20.7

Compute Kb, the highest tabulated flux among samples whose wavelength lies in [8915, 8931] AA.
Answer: 21.2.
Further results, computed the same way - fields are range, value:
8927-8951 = 20.7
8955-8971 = 21.1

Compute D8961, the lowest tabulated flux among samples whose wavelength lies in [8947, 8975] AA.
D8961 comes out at 20.1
